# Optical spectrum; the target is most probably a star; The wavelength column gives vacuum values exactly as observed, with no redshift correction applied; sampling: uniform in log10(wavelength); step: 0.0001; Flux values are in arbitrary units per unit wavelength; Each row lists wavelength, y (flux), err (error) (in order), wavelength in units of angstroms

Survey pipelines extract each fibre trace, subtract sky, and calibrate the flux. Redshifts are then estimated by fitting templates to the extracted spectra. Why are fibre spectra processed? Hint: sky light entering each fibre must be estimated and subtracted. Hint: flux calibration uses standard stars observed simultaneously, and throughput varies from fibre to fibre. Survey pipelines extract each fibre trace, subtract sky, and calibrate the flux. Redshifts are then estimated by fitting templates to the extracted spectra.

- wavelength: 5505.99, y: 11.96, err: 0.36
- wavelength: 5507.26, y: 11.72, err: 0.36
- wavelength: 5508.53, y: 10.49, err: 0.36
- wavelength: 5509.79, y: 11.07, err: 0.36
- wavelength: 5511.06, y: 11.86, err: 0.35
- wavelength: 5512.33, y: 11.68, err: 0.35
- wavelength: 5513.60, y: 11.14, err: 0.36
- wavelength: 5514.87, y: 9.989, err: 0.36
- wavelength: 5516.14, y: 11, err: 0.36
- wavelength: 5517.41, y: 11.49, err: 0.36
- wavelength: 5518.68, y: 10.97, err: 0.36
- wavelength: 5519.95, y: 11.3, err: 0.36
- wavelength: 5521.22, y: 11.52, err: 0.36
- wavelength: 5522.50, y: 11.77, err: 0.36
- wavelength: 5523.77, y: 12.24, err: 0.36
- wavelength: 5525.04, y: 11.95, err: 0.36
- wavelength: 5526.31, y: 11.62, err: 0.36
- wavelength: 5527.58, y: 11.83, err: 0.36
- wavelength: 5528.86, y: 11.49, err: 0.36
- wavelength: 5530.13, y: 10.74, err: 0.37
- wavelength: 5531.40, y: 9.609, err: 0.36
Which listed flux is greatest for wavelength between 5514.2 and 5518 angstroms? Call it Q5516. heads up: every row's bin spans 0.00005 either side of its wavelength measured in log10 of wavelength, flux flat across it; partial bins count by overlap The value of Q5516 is 11.49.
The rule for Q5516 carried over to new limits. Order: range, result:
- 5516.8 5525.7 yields 12.24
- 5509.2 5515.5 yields 11.86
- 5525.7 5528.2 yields 11.83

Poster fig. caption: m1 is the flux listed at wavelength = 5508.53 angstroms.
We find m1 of 10.49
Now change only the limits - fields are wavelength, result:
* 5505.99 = 11.96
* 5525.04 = 11.95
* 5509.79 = 11.07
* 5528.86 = 11.49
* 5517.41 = 11.49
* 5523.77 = 12.24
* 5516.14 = 11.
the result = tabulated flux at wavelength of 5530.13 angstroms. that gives 10.74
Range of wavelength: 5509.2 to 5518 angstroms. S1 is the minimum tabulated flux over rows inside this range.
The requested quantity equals 9.989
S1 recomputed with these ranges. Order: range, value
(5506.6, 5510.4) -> 10.49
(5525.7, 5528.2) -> 11.62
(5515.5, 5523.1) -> 10.97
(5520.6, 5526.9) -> 11.52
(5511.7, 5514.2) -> 11.14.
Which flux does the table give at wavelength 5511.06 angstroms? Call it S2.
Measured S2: 11.86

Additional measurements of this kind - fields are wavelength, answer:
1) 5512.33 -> 11.68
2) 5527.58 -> 11.83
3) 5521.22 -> 11.52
